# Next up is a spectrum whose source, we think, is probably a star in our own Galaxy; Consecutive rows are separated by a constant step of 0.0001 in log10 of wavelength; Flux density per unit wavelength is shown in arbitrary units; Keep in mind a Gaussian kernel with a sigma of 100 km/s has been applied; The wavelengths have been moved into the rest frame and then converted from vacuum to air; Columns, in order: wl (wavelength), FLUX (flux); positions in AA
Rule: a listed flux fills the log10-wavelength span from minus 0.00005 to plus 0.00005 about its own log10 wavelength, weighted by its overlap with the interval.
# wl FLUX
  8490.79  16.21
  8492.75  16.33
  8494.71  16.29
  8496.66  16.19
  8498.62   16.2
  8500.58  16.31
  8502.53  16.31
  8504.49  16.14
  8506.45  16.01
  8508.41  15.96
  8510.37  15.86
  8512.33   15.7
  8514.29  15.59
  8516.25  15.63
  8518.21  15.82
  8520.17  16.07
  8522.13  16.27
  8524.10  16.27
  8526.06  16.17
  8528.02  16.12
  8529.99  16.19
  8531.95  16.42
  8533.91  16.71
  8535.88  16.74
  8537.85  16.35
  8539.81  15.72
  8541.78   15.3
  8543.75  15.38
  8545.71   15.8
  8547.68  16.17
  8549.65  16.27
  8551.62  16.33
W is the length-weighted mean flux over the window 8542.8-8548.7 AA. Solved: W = 15.8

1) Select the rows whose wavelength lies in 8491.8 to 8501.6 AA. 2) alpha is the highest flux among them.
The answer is 16.33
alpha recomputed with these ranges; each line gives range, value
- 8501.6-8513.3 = 16.31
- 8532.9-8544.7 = 16.74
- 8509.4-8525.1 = 16.27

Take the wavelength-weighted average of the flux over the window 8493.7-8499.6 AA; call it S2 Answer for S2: 16.2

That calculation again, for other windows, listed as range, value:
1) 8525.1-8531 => 16.2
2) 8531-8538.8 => 16.5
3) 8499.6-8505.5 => 16.3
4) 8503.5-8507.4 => 16.1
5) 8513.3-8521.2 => 15.8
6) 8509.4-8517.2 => 15.7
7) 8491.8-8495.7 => 16.3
